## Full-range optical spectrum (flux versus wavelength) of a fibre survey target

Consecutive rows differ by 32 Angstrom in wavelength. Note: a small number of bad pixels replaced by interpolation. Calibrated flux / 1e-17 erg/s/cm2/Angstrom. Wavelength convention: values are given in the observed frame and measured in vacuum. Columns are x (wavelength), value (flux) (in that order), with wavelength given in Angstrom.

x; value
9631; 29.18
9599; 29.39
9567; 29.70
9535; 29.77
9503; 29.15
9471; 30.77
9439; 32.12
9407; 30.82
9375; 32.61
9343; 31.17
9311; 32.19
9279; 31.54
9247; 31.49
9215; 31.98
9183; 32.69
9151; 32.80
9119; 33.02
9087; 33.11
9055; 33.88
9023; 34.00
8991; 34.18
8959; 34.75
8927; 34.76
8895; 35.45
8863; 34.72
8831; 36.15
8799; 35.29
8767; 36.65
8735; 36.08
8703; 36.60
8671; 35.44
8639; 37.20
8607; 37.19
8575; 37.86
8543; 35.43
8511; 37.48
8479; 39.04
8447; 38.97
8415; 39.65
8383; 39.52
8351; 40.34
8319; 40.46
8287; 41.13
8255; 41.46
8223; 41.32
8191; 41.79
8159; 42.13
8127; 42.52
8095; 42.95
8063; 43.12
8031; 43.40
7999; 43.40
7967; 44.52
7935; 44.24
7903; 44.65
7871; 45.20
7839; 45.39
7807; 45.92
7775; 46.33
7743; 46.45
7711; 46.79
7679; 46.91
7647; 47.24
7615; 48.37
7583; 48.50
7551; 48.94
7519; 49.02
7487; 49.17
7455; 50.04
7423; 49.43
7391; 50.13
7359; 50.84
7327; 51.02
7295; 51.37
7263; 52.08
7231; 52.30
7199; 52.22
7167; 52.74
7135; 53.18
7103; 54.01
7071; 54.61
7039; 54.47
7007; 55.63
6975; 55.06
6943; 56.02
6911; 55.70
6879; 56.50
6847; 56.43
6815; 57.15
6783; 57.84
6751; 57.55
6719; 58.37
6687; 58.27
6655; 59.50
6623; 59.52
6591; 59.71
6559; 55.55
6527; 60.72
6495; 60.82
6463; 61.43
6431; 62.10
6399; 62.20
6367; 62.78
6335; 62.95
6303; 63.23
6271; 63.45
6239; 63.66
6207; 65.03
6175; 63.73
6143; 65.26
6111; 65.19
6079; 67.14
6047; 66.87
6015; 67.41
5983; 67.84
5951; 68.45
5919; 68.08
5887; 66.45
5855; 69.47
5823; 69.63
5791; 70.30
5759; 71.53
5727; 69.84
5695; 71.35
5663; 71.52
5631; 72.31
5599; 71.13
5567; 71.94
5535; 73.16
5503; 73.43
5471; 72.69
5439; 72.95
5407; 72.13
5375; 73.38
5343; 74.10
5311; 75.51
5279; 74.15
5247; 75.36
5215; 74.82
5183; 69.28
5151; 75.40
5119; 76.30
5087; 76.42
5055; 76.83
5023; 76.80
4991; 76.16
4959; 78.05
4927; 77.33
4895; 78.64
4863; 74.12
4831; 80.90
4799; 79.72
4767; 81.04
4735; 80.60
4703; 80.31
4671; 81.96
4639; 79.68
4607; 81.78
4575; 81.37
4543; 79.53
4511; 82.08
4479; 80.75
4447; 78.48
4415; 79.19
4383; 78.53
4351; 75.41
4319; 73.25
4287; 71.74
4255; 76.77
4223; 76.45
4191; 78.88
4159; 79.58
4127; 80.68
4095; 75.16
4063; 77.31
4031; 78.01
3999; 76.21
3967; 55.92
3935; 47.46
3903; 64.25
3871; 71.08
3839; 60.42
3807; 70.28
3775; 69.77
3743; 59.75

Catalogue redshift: 0.00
